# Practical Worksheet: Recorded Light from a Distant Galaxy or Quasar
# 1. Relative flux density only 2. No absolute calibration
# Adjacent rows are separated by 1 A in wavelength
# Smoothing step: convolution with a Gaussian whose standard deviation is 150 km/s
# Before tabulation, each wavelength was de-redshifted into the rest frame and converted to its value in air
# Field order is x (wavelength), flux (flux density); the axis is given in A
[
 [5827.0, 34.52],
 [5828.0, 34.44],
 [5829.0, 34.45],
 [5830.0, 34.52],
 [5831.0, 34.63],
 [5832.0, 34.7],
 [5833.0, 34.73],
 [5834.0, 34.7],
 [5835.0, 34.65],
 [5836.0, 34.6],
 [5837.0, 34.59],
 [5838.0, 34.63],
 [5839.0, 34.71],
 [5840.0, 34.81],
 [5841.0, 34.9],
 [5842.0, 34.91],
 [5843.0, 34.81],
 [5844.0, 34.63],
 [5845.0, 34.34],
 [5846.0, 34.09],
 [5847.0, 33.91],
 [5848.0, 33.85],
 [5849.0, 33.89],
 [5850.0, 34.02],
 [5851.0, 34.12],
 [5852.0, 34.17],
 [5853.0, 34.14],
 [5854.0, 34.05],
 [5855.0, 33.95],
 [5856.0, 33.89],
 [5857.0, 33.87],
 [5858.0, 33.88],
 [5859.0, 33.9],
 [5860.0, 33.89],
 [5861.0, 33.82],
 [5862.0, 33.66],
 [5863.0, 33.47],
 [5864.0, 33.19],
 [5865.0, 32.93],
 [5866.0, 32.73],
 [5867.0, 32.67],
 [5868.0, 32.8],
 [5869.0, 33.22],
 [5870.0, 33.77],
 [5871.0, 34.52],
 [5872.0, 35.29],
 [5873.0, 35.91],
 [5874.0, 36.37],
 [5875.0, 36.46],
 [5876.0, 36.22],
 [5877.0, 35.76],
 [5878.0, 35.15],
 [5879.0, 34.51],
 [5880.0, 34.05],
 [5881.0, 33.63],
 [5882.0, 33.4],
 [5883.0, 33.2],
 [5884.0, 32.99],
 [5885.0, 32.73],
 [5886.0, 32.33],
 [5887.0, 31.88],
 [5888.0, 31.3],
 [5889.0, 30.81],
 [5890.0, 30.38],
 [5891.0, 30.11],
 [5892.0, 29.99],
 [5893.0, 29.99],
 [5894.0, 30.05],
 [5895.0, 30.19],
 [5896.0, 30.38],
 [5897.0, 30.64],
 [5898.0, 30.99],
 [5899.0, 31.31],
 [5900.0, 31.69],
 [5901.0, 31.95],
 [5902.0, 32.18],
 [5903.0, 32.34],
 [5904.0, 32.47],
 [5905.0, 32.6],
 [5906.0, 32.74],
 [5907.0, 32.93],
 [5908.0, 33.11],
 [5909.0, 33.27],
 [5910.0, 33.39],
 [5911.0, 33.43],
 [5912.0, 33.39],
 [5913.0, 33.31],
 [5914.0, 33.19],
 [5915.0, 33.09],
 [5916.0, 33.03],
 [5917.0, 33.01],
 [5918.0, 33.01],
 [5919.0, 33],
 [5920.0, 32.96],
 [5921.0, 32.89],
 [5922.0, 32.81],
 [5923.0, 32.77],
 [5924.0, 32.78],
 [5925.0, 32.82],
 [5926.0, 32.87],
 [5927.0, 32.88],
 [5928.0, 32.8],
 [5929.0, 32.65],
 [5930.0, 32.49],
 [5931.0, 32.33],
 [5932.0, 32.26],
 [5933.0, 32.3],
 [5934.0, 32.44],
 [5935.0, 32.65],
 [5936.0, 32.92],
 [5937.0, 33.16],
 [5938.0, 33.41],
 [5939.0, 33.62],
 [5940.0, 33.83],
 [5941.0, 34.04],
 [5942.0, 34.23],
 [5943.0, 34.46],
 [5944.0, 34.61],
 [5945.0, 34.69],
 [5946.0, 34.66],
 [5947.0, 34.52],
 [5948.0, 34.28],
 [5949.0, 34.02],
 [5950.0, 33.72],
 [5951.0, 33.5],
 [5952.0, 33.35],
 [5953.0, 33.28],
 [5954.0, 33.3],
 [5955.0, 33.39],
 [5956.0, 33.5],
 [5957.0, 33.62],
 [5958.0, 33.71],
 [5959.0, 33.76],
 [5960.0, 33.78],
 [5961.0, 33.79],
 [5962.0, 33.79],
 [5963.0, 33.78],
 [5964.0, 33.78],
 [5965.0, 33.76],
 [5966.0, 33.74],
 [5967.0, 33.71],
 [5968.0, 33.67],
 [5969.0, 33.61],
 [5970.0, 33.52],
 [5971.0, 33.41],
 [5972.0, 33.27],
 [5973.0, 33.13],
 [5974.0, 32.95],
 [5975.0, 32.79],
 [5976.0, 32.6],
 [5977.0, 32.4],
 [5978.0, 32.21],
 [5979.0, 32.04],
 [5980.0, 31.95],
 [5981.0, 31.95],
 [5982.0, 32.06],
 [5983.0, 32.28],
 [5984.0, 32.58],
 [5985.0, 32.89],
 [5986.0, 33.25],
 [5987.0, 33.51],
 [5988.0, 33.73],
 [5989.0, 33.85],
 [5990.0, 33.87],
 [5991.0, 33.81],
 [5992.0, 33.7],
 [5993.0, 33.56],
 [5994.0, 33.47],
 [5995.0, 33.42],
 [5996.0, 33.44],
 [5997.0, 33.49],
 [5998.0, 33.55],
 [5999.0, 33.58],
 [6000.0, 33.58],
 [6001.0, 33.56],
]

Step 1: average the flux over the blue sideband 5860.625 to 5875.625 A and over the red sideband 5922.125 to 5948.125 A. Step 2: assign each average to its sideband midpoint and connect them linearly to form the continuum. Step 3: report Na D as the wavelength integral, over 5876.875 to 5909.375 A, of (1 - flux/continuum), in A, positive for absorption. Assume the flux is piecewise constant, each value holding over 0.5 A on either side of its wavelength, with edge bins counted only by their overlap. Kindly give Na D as 1.62 A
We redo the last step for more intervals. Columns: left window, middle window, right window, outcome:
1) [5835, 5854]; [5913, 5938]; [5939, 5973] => 0.8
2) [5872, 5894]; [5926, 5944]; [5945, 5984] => 0.1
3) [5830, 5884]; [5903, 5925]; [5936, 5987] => 0.5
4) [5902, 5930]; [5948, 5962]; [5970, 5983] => -0.4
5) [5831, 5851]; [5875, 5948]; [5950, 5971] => 2.5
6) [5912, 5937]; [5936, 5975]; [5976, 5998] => -0.9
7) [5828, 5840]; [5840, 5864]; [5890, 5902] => -0.4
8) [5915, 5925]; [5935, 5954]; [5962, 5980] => -0.5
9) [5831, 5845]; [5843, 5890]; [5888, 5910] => -0.9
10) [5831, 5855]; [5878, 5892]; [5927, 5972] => 0.7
